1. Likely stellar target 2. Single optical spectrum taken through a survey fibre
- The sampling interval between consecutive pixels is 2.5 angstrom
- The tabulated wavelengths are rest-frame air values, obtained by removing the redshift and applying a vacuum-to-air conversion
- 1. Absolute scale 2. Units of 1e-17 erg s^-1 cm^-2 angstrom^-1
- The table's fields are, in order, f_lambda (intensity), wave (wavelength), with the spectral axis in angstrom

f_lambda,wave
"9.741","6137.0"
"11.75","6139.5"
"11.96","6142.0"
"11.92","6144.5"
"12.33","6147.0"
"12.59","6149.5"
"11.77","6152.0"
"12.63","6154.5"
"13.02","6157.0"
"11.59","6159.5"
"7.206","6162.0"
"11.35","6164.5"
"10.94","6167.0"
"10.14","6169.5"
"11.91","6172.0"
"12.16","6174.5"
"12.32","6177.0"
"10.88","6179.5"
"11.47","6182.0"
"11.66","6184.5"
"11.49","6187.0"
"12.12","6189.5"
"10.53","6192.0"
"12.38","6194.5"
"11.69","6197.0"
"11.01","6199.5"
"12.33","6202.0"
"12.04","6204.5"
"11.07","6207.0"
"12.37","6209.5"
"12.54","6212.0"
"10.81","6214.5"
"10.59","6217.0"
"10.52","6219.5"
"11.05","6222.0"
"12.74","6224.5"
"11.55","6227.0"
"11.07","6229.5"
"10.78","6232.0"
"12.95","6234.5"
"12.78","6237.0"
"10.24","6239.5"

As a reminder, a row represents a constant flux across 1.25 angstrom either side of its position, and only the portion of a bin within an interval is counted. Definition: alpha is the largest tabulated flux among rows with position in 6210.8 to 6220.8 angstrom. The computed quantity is 12.54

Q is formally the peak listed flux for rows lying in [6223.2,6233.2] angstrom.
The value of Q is 12.74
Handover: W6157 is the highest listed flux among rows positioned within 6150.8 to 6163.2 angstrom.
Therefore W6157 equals 13.02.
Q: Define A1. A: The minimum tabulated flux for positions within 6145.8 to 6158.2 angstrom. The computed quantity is 11.77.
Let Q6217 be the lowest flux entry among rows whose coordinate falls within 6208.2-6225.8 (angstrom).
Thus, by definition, 10.52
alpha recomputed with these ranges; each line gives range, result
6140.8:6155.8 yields 12.63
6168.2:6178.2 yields 12.32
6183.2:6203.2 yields 12.38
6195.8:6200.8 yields 11.69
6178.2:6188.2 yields 11.66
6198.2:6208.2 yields 12.33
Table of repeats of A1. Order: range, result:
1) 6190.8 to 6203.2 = 10.53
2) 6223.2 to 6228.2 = 11.55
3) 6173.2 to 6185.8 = 10.88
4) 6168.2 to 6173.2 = 10.14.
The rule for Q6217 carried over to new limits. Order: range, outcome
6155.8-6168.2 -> 7.206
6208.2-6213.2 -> 12.37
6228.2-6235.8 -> 10.78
